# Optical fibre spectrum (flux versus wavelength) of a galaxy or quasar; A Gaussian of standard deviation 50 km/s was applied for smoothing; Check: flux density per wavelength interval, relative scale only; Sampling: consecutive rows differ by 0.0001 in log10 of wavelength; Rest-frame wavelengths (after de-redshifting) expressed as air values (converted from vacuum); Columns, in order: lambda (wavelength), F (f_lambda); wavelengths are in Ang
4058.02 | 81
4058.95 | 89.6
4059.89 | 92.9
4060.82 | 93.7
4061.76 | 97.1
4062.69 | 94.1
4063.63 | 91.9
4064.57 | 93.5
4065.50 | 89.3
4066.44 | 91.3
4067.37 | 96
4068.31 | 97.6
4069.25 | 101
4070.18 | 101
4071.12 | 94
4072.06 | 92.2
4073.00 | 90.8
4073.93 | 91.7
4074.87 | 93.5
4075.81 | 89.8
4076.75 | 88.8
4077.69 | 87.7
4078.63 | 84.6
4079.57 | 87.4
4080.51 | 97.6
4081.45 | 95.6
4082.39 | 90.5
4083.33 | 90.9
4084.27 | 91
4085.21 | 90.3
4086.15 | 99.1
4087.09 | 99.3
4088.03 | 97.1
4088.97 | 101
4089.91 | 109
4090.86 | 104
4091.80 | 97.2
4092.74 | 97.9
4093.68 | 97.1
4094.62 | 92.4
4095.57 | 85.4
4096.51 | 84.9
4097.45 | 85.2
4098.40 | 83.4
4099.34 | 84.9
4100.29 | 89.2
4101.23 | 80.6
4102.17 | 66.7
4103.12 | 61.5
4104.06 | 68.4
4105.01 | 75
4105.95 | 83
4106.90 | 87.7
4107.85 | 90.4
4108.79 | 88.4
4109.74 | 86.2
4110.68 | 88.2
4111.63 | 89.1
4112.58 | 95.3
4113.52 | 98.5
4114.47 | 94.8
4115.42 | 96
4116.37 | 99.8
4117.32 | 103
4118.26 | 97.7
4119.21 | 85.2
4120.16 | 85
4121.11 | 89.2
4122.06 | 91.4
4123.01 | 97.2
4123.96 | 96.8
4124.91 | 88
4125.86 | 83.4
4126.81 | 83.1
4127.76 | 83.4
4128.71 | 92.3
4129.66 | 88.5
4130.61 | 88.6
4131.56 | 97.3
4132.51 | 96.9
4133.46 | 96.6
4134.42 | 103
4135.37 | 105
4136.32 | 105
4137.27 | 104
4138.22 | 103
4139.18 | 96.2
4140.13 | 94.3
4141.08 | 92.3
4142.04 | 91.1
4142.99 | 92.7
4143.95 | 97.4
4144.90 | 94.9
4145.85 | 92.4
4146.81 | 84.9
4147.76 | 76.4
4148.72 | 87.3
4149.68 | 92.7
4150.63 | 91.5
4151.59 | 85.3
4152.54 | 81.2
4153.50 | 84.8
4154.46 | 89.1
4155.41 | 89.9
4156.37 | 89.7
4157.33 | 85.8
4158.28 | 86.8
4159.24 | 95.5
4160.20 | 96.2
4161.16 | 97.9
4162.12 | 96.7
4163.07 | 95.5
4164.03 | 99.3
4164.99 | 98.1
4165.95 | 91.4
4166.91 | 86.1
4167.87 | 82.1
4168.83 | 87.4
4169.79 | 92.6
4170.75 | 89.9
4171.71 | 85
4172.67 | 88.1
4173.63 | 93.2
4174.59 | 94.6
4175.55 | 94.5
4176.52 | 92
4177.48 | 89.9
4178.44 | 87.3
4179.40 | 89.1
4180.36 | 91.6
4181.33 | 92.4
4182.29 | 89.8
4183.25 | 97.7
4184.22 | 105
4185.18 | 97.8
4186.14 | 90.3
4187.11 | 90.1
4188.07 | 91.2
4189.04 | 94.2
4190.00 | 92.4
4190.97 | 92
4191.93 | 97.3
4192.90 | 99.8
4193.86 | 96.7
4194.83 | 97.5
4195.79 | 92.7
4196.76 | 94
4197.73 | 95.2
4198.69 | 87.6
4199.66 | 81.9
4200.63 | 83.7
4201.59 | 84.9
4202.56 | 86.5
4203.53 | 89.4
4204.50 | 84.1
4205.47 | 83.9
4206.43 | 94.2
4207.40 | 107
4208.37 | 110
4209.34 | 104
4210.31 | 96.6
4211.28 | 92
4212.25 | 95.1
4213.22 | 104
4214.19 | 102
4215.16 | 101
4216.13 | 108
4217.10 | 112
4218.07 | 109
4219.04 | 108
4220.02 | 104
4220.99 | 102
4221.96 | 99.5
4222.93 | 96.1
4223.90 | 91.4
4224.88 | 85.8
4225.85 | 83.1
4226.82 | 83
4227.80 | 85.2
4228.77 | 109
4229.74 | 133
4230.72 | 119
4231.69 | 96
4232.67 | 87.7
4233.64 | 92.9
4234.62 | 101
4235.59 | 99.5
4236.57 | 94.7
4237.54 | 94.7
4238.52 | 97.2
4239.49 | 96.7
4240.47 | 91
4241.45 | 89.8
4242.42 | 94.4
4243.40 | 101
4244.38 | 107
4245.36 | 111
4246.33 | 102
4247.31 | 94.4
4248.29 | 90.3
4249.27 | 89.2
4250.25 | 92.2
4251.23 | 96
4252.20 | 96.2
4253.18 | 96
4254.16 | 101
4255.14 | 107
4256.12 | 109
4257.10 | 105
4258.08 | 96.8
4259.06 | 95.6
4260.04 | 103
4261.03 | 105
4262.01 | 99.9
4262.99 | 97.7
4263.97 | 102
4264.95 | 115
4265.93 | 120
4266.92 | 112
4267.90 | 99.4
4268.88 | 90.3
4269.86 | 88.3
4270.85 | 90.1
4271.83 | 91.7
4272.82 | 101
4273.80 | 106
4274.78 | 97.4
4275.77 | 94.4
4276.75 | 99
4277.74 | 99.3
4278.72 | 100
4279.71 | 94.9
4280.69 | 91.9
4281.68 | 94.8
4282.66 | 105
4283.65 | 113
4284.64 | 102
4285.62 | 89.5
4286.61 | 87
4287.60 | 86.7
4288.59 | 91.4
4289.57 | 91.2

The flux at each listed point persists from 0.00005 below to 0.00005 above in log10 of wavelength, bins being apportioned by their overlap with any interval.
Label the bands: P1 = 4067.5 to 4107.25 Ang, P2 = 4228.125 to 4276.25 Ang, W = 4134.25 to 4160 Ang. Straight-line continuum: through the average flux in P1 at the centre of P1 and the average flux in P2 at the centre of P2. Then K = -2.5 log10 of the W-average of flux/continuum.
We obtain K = 0.02 mag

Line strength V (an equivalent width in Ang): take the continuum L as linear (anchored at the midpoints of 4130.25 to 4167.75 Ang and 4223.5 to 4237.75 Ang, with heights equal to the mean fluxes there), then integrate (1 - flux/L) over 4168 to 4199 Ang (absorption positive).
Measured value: 0.7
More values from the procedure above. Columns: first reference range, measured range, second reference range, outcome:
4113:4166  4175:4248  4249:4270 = 1.2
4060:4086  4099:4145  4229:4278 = 1.9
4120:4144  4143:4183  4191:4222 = 2.0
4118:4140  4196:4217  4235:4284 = 0.5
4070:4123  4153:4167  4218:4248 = 0.3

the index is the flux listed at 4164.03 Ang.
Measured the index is 99.3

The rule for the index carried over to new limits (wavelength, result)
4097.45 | 85.2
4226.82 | 83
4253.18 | 96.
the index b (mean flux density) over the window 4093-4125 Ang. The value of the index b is 87.9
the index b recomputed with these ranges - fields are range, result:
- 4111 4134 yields 92.3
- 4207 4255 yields 99.1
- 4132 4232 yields 94.5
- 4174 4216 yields 93.9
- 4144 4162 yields 89.4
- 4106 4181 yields 91.8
